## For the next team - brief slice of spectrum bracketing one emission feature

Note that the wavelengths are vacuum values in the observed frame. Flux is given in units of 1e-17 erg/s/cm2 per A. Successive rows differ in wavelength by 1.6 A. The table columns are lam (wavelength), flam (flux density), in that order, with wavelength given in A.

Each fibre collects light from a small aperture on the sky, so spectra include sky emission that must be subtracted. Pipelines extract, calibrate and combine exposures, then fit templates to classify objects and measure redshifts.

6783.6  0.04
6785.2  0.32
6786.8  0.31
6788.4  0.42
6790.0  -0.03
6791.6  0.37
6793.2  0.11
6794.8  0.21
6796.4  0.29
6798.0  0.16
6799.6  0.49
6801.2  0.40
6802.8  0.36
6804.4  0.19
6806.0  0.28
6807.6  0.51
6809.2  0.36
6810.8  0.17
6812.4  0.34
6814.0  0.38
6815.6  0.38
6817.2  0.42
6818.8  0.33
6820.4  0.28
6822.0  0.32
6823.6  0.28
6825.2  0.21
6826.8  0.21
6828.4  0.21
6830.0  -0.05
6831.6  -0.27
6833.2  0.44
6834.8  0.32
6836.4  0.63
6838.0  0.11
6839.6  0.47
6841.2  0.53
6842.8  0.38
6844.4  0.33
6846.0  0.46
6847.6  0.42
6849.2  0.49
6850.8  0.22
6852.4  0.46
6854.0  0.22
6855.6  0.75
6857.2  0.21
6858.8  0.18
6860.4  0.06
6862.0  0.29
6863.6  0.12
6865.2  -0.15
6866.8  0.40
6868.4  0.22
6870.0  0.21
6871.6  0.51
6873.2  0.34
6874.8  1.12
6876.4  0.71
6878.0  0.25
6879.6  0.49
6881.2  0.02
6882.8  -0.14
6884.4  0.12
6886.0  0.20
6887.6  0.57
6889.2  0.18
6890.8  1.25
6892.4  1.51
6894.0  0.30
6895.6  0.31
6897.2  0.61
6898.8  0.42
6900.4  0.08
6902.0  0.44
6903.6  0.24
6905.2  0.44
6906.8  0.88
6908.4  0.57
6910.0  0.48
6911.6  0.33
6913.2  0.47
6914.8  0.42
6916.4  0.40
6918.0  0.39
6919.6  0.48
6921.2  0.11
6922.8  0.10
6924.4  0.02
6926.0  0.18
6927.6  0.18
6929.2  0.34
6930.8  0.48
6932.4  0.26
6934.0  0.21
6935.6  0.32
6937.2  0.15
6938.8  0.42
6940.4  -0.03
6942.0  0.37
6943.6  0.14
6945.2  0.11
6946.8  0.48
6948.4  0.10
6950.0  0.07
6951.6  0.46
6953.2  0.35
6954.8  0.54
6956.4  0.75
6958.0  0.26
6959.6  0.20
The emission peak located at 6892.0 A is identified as [S II] 6716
